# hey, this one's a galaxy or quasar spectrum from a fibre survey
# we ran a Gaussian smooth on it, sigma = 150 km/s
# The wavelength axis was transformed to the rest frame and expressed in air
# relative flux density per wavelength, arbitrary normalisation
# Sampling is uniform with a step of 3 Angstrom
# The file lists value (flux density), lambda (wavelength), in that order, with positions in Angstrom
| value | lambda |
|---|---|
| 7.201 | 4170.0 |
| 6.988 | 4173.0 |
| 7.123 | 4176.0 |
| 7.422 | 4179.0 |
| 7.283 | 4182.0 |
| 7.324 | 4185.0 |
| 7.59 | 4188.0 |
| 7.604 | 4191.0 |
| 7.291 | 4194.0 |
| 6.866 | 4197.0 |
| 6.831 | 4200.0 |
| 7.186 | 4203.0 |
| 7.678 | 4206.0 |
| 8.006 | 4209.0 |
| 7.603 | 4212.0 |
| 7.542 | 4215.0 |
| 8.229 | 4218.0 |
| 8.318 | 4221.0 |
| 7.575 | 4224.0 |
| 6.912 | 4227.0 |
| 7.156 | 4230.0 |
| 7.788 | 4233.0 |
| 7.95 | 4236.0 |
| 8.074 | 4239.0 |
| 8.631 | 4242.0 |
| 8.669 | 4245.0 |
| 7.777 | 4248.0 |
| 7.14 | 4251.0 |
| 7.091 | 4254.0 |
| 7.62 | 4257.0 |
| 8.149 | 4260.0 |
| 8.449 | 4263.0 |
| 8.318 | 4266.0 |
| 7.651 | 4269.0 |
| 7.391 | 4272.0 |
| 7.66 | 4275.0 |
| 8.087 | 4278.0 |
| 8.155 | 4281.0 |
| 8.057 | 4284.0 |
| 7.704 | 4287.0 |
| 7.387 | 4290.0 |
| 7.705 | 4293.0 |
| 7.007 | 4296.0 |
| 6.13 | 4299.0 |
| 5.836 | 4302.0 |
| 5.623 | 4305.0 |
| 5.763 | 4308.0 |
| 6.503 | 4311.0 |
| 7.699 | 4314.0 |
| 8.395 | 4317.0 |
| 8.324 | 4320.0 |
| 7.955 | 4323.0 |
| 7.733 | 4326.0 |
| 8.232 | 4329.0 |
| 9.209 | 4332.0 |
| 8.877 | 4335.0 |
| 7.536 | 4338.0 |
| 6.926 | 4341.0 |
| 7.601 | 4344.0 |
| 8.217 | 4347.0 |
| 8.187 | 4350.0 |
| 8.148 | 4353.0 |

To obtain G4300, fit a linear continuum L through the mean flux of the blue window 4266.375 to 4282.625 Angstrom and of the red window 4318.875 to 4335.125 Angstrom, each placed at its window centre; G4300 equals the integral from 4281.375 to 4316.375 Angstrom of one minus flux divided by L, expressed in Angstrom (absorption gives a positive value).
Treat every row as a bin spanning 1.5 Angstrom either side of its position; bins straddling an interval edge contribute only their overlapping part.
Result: 4.9 Angstrom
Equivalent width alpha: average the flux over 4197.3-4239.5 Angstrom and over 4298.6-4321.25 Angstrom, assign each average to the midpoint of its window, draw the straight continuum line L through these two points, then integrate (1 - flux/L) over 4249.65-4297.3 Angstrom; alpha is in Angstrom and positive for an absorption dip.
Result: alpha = -4.1 Angstrom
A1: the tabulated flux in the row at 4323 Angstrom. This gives 7.955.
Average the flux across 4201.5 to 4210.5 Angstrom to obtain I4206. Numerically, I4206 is 7.62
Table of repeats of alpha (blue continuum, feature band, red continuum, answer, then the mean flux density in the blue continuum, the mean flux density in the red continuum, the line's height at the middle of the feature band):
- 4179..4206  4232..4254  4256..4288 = -0.7 Angstrom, 7.28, 7.94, 7.7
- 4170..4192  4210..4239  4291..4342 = -1.4 Angstrom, 7.32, 7.38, 7.34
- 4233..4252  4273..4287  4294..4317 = -1.6 Angstrom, 8.04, 6.53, 7.14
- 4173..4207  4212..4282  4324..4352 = -2.4 Angstrom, 7.27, 8.06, 7.57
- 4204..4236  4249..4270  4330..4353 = 0.1 Angstrom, 7.69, 8.09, 7.82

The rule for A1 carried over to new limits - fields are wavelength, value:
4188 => 7.59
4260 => 8.149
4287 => 7.704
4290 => 7.387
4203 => 7.186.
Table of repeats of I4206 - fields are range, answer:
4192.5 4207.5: 7.17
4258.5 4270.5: 8.14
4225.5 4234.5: 7.29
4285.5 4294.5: 7.6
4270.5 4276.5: 7.53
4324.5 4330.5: 7.98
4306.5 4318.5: 7.09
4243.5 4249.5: 8.22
